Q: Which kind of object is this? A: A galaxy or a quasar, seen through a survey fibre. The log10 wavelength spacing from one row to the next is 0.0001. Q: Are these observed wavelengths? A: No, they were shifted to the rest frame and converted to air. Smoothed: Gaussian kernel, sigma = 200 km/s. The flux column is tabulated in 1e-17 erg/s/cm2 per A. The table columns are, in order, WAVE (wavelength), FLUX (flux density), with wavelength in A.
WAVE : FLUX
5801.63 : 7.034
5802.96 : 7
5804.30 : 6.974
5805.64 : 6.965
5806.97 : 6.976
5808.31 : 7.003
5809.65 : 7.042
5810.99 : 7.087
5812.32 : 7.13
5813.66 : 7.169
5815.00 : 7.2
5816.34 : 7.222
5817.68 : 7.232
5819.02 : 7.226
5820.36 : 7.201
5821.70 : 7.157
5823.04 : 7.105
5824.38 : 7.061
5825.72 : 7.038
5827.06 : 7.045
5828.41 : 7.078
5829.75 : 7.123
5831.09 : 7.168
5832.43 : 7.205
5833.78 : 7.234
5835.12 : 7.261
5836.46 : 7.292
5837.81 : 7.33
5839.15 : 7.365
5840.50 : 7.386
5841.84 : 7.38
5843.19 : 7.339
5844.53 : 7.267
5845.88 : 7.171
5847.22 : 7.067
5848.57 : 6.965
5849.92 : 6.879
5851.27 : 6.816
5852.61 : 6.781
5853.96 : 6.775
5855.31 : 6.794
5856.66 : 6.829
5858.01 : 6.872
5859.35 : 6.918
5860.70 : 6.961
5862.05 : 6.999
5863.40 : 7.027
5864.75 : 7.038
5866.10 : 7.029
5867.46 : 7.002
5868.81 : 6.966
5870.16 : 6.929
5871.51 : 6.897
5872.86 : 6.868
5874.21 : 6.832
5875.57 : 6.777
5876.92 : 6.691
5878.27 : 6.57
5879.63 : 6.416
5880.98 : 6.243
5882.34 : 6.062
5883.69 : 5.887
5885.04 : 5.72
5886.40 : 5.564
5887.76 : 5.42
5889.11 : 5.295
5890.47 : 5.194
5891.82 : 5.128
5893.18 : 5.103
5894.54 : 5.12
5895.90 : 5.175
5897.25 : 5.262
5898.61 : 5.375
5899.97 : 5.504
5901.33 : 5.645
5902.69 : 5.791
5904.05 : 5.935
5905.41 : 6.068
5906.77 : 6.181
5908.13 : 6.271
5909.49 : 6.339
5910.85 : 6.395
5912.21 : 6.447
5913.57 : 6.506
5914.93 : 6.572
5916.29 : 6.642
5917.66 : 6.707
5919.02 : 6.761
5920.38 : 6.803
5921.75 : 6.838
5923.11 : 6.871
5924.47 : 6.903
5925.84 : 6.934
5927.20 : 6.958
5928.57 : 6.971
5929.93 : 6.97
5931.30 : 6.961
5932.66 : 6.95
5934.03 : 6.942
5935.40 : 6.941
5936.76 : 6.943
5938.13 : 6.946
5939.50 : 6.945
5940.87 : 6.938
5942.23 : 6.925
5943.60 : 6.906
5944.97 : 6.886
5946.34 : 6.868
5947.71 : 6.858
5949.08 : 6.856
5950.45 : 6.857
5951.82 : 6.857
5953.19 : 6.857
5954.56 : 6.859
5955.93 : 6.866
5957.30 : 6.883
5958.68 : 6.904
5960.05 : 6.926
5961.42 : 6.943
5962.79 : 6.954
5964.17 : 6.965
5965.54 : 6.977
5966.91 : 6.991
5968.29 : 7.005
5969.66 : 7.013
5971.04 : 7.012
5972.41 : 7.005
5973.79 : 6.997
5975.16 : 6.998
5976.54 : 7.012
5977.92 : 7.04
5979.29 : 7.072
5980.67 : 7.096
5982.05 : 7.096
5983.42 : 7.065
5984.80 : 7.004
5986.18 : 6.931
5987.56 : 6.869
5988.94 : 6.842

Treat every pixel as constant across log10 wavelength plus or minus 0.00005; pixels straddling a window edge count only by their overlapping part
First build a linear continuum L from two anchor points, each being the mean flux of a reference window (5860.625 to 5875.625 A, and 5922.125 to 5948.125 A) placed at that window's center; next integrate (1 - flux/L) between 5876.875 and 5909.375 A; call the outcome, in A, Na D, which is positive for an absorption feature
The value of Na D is 5.7 A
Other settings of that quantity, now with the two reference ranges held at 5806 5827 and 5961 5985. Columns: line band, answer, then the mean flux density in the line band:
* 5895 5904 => 2.0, 5.48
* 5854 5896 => 4.3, 6.35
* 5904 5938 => 1.7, 6.69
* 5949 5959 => 0.2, 6.86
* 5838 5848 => -0.3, 7.28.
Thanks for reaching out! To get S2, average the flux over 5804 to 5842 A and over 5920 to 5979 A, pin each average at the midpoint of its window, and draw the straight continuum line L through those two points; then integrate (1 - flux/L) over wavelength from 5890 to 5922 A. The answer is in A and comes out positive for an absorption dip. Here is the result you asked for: 4.68 A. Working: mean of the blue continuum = 7.16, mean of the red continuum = 6.93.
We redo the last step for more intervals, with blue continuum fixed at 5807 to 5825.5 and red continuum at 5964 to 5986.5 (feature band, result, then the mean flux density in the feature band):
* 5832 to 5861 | 0.1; 7.09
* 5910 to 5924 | 0.8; 6.66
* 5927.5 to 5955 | 0.5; 6.91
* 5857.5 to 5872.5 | 0.3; 6.97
